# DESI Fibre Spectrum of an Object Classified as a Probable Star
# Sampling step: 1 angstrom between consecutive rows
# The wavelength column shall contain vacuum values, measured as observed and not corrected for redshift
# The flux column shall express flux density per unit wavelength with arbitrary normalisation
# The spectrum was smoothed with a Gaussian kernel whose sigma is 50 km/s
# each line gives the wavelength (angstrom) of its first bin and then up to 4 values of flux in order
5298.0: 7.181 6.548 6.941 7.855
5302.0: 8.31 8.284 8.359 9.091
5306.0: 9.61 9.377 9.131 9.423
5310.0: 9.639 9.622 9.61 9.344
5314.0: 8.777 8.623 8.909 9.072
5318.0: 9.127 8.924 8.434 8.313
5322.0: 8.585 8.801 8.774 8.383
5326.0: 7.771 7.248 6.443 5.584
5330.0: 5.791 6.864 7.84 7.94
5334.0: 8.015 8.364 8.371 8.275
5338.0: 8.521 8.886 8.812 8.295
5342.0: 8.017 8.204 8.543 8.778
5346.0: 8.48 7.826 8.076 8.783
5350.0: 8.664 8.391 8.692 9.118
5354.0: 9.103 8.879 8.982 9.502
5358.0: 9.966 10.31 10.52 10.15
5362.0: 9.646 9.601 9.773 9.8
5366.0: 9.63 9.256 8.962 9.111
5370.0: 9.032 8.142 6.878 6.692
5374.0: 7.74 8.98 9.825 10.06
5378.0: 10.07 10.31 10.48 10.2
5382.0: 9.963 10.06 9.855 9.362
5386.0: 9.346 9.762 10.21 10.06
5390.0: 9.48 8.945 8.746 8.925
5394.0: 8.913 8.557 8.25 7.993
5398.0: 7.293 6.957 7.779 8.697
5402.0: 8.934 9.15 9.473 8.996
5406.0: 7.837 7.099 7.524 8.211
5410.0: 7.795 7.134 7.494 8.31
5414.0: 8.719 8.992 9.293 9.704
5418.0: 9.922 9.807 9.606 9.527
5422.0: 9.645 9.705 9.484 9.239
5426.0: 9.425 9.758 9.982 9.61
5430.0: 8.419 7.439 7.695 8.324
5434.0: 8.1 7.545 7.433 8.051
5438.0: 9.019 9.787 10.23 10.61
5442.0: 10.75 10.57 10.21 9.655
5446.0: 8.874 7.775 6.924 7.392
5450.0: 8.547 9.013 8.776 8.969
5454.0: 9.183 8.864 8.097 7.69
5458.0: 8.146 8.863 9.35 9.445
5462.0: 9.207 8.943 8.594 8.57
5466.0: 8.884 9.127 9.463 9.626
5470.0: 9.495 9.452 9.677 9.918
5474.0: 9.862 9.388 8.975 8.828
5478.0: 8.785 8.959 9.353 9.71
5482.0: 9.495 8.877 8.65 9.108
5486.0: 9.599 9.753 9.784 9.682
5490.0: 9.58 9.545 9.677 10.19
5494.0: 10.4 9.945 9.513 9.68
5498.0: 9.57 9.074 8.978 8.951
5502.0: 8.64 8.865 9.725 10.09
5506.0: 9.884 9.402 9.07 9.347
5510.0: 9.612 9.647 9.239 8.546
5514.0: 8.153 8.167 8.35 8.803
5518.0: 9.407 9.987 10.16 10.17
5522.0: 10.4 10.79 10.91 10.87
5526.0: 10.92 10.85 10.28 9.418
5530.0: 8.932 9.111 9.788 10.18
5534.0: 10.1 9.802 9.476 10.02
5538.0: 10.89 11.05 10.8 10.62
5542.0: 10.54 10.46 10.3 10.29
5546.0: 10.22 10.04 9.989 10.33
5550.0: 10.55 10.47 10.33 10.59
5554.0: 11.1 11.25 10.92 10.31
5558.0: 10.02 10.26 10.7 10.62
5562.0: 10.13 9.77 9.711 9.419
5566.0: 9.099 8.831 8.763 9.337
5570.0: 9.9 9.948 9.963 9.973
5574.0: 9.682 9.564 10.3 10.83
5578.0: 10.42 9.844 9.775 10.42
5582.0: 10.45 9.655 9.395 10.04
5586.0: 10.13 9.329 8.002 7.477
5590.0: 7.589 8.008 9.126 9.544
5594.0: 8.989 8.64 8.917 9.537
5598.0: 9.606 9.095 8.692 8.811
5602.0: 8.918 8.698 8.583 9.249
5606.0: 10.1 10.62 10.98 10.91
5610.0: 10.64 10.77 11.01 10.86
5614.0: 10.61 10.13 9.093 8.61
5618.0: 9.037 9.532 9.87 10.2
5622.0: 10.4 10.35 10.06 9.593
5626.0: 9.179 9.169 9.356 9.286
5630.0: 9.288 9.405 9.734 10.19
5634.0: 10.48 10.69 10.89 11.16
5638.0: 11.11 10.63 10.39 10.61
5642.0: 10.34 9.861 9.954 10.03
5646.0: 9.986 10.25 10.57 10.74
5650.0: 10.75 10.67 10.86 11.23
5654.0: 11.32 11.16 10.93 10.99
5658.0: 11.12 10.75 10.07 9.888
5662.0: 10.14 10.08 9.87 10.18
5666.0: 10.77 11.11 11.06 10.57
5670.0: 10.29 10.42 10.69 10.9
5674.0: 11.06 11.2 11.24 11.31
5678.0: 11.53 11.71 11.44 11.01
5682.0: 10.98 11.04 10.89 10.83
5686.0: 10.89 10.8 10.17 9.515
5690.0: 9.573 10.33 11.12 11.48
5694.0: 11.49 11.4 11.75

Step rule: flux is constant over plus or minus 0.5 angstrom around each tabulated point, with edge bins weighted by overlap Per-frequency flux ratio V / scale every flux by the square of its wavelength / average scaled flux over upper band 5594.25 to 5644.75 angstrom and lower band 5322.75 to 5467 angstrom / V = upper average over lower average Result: 1.2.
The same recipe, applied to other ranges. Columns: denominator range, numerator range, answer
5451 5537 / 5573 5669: 1.11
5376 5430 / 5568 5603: 1.11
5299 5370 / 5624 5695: 1.37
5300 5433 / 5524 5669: 1.24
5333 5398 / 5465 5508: 1.09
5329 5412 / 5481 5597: 1.18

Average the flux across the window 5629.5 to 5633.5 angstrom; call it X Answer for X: 9.65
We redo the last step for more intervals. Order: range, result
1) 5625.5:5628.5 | 9.23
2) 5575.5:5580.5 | 10.2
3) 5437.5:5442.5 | 10.1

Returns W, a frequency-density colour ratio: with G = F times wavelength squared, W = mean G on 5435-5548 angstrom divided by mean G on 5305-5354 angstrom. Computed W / 1.2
